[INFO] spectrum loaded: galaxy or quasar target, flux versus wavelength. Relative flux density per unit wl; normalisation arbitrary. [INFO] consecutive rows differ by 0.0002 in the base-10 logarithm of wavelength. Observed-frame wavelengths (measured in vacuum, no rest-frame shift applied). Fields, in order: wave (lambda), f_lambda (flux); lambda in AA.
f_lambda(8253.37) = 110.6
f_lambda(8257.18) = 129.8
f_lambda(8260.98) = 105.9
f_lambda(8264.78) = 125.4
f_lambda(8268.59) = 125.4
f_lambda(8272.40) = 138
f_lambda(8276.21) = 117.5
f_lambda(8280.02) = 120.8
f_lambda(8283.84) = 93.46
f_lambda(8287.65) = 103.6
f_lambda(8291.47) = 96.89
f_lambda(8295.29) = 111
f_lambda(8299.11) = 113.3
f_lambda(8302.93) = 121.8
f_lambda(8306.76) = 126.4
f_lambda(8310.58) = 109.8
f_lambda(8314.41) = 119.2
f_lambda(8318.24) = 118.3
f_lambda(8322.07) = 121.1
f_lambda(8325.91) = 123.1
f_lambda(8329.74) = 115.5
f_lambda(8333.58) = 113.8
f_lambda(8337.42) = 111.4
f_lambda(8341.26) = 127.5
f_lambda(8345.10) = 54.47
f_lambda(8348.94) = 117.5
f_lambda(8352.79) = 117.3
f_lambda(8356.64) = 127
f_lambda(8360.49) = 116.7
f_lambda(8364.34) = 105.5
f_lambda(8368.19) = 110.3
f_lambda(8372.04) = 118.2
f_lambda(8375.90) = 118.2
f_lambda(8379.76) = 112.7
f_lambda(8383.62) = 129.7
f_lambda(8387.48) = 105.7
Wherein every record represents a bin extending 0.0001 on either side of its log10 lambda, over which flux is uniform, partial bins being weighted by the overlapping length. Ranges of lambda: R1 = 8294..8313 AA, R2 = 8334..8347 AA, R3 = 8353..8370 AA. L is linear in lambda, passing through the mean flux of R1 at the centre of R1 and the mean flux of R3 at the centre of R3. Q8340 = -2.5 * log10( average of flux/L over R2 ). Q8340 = 0.16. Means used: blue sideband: 117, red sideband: 115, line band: 99.7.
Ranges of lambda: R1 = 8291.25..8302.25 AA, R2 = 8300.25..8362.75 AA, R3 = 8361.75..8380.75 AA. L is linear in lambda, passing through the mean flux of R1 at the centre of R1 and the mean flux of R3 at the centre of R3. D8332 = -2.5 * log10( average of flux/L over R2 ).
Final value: -0.03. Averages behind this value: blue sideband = 110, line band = 115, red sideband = 113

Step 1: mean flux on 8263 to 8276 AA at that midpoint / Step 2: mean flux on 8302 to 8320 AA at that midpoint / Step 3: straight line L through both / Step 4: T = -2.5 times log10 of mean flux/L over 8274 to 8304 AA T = 0.13 mag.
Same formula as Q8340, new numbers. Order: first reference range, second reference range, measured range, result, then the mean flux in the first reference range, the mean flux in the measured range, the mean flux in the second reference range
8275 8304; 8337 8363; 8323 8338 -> -0.07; 109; 117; 110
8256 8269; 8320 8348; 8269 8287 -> 0.01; 121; 117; 110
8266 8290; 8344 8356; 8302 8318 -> -0.08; 116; 119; 103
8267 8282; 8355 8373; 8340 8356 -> 0.12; 125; 105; 115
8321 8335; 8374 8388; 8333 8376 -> 0.06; 118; 111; 118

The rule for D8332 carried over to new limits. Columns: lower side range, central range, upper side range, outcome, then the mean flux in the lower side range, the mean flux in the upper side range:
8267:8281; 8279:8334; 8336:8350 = 0.00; 126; 102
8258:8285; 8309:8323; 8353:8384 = 0.01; 119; 117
